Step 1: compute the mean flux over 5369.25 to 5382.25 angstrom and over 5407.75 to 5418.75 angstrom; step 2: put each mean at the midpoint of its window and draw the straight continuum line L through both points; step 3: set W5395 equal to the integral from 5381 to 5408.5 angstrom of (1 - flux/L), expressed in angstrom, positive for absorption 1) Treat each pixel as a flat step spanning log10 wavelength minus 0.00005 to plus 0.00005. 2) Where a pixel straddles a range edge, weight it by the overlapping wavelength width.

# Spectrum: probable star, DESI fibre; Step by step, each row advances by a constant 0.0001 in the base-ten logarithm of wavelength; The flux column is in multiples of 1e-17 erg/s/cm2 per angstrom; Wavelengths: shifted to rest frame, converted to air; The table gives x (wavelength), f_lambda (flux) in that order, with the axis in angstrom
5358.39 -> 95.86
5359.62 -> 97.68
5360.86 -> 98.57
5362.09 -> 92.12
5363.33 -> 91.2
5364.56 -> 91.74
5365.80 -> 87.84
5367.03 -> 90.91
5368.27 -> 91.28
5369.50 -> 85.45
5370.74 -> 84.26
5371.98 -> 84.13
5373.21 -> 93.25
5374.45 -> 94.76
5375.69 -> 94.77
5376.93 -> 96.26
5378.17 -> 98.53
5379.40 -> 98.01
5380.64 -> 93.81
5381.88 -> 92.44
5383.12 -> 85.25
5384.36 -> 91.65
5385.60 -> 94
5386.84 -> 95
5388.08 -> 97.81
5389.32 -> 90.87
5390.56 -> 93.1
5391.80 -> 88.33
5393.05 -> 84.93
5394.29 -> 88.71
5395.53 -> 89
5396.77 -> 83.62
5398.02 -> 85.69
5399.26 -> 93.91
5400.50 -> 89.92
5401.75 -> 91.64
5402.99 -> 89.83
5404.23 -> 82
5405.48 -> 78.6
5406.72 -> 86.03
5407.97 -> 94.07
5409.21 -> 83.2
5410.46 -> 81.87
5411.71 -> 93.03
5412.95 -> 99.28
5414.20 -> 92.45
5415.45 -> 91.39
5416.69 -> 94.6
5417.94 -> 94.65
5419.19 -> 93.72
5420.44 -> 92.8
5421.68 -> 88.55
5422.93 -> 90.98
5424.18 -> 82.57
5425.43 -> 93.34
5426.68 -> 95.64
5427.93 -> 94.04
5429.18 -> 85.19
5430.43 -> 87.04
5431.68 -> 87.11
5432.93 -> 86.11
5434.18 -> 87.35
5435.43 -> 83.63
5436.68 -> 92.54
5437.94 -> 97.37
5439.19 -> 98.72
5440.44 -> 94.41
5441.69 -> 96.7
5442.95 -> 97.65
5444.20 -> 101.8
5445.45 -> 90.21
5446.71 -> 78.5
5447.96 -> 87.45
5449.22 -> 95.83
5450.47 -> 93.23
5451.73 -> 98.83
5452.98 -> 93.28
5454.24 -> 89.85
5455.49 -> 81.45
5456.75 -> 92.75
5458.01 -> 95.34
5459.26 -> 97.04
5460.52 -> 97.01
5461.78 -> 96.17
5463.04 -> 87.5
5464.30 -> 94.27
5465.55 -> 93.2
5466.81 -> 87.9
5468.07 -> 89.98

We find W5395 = 0.8 angstrom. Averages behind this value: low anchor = 92.5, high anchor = 91.6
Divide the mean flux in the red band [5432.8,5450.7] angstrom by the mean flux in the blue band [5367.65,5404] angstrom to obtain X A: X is 1.01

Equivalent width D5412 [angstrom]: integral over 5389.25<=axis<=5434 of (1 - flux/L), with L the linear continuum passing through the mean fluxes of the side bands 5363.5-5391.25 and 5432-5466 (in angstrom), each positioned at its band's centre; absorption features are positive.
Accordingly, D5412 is 1.42 angstrom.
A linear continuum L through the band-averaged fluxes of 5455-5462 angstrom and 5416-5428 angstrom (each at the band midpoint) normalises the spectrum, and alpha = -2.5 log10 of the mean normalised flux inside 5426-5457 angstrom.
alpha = 0.01 mag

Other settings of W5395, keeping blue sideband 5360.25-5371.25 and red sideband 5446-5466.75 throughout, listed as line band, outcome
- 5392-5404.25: 0.4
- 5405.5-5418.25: 0.1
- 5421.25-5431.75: 0.2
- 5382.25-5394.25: 0.0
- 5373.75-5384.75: -0.4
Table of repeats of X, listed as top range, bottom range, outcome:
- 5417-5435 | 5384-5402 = 0.99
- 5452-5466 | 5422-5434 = 1.04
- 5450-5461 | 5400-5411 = 1.08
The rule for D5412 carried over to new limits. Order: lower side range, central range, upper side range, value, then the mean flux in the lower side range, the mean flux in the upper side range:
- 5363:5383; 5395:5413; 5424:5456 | 0.74 angstrom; 91.7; 91.3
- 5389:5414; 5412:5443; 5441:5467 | -0.43 angstrom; 88.4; 92.8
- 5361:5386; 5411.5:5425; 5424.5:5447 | -0.08 angstrom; 91.7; 91.6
